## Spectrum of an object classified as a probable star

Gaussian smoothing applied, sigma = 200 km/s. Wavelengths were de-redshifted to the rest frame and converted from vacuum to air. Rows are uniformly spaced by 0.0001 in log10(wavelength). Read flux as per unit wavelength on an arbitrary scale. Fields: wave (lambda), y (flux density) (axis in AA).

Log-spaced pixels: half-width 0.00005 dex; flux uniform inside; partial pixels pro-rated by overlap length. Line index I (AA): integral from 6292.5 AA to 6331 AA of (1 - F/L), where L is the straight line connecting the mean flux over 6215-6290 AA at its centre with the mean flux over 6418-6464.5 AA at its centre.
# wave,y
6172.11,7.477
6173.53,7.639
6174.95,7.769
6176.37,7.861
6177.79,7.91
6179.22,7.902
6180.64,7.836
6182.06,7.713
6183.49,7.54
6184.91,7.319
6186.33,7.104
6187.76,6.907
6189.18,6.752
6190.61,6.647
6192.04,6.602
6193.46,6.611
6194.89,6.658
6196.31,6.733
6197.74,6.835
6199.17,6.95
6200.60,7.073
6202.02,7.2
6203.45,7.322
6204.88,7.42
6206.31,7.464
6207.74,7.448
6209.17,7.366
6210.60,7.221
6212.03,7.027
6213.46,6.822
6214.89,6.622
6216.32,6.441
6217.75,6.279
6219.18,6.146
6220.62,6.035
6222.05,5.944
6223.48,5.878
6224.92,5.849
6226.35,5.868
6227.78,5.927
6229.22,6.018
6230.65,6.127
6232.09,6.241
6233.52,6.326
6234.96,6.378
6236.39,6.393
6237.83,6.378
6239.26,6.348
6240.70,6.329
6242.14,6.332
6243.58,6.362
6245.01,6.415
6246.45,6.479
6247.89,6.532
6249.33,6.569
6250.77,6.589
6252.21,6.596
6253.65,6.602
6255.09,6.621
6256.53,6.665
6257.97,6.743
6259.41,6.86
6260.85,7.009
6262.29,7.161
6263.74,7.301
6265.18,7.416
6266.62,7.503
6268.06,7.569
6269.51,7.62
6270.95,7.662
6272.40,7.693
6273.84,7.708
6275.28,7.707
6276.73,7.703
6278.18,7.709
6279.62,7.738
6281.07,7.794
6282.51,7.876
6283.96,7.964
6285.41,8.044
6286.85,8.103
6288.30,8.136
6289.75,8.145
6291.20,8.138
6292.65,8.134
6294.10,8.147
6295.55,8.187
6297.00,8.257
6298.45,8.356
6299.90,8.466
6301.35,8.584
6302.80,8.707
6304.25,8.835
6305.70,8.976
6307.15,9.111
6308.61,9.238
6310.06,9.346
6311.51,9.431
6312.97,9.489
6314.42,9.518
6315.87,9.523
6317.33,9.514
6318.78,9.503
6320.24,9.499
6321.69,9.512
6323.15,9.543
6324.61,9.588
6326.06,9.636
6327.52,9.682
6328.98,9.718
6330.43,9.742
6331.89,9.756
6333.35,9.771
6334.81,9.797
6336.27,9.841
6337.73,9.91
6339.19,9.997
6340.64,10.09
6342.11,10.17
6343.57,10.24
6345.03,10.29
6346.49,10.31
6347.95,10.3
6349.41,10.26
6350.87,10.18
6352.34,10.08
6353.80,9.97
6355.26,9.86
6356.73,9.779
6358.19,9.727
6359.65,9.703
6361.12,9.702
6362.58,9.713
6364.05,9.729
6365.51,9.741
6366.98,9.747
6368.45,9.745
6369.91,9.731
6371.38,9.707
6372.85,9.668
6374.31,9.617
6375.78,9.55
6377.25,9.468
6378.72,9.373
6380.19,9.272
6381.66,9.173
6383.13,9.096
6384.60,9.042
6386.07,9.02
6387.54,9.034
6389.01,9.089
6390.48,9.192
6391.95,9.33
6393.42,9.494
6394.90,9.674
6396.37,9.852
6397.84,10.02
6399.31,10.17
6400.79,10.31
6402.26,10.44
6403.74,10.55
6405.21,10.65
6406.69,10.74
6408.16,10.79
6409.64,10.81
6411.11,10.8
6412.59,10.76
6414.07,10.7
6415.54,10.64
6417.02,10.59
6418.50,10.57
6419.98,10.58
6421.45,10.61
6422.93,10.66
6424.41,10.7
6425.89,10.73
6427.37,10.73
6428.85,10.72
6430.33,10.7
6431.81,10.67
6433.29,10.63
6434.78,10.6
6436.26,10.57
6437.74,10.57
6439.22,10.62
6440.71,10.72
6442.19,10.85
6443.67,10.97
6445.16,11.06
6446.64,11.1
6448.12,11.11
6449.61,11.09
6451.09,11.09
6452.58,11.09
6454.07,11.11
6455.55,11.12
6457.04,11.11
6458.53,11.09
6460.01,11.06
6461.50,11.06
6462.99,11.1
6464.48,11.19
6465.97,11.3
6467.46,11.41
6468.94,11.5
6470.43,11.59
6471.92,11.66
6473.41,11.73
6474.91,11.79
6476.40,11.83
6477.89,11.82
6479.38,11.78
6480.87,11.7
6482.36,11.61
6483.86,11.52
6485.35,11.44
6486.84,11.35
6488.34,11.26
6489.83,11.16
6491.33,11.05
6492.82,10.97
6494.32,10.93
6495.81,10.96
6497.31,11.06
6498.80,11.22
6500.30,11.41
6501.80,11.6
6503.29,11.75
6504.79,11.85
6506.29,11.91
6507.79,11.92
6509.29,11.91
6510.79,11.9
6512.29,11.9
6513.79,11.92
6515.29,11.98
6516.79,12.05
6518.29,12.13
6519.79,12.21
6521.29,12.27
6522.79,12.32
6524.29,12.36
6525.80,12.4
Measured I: -4.7 AA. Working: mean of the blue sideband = 6.87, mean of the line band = 9.13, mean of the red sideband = 10.9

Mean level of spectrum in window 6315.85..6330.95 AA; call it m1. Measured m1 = 9.59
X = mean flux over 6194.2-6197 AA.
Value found 6.71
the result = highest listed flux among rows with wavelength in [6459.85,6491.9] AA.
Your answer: 11.83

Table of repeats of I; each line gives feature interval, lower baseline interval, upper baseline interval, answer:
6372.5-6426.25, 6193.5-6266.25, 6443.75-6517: -0.8 AA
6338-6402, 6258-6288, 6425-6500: -2.3 AA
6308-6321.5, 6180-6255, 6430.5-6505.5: -1.6 AA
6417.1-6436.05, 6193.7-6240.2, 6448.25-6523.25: -0.4 AA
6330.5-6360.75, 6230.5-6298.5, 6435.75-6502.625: -4.1 AA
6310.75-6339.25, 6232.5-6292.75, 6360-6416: -3.8 AA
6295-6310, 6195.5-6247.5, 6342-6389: -0.7 AA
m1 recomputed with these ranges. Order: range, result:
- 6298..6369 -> 9.64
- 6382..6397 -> 9.28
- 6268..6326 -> 8.54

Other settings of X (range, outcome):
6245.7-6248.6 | 6.5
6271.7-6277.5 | 7.7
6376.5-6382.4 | 9.31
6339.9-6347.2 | 10.2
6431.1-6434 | 10.7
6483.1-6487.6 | 11.4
